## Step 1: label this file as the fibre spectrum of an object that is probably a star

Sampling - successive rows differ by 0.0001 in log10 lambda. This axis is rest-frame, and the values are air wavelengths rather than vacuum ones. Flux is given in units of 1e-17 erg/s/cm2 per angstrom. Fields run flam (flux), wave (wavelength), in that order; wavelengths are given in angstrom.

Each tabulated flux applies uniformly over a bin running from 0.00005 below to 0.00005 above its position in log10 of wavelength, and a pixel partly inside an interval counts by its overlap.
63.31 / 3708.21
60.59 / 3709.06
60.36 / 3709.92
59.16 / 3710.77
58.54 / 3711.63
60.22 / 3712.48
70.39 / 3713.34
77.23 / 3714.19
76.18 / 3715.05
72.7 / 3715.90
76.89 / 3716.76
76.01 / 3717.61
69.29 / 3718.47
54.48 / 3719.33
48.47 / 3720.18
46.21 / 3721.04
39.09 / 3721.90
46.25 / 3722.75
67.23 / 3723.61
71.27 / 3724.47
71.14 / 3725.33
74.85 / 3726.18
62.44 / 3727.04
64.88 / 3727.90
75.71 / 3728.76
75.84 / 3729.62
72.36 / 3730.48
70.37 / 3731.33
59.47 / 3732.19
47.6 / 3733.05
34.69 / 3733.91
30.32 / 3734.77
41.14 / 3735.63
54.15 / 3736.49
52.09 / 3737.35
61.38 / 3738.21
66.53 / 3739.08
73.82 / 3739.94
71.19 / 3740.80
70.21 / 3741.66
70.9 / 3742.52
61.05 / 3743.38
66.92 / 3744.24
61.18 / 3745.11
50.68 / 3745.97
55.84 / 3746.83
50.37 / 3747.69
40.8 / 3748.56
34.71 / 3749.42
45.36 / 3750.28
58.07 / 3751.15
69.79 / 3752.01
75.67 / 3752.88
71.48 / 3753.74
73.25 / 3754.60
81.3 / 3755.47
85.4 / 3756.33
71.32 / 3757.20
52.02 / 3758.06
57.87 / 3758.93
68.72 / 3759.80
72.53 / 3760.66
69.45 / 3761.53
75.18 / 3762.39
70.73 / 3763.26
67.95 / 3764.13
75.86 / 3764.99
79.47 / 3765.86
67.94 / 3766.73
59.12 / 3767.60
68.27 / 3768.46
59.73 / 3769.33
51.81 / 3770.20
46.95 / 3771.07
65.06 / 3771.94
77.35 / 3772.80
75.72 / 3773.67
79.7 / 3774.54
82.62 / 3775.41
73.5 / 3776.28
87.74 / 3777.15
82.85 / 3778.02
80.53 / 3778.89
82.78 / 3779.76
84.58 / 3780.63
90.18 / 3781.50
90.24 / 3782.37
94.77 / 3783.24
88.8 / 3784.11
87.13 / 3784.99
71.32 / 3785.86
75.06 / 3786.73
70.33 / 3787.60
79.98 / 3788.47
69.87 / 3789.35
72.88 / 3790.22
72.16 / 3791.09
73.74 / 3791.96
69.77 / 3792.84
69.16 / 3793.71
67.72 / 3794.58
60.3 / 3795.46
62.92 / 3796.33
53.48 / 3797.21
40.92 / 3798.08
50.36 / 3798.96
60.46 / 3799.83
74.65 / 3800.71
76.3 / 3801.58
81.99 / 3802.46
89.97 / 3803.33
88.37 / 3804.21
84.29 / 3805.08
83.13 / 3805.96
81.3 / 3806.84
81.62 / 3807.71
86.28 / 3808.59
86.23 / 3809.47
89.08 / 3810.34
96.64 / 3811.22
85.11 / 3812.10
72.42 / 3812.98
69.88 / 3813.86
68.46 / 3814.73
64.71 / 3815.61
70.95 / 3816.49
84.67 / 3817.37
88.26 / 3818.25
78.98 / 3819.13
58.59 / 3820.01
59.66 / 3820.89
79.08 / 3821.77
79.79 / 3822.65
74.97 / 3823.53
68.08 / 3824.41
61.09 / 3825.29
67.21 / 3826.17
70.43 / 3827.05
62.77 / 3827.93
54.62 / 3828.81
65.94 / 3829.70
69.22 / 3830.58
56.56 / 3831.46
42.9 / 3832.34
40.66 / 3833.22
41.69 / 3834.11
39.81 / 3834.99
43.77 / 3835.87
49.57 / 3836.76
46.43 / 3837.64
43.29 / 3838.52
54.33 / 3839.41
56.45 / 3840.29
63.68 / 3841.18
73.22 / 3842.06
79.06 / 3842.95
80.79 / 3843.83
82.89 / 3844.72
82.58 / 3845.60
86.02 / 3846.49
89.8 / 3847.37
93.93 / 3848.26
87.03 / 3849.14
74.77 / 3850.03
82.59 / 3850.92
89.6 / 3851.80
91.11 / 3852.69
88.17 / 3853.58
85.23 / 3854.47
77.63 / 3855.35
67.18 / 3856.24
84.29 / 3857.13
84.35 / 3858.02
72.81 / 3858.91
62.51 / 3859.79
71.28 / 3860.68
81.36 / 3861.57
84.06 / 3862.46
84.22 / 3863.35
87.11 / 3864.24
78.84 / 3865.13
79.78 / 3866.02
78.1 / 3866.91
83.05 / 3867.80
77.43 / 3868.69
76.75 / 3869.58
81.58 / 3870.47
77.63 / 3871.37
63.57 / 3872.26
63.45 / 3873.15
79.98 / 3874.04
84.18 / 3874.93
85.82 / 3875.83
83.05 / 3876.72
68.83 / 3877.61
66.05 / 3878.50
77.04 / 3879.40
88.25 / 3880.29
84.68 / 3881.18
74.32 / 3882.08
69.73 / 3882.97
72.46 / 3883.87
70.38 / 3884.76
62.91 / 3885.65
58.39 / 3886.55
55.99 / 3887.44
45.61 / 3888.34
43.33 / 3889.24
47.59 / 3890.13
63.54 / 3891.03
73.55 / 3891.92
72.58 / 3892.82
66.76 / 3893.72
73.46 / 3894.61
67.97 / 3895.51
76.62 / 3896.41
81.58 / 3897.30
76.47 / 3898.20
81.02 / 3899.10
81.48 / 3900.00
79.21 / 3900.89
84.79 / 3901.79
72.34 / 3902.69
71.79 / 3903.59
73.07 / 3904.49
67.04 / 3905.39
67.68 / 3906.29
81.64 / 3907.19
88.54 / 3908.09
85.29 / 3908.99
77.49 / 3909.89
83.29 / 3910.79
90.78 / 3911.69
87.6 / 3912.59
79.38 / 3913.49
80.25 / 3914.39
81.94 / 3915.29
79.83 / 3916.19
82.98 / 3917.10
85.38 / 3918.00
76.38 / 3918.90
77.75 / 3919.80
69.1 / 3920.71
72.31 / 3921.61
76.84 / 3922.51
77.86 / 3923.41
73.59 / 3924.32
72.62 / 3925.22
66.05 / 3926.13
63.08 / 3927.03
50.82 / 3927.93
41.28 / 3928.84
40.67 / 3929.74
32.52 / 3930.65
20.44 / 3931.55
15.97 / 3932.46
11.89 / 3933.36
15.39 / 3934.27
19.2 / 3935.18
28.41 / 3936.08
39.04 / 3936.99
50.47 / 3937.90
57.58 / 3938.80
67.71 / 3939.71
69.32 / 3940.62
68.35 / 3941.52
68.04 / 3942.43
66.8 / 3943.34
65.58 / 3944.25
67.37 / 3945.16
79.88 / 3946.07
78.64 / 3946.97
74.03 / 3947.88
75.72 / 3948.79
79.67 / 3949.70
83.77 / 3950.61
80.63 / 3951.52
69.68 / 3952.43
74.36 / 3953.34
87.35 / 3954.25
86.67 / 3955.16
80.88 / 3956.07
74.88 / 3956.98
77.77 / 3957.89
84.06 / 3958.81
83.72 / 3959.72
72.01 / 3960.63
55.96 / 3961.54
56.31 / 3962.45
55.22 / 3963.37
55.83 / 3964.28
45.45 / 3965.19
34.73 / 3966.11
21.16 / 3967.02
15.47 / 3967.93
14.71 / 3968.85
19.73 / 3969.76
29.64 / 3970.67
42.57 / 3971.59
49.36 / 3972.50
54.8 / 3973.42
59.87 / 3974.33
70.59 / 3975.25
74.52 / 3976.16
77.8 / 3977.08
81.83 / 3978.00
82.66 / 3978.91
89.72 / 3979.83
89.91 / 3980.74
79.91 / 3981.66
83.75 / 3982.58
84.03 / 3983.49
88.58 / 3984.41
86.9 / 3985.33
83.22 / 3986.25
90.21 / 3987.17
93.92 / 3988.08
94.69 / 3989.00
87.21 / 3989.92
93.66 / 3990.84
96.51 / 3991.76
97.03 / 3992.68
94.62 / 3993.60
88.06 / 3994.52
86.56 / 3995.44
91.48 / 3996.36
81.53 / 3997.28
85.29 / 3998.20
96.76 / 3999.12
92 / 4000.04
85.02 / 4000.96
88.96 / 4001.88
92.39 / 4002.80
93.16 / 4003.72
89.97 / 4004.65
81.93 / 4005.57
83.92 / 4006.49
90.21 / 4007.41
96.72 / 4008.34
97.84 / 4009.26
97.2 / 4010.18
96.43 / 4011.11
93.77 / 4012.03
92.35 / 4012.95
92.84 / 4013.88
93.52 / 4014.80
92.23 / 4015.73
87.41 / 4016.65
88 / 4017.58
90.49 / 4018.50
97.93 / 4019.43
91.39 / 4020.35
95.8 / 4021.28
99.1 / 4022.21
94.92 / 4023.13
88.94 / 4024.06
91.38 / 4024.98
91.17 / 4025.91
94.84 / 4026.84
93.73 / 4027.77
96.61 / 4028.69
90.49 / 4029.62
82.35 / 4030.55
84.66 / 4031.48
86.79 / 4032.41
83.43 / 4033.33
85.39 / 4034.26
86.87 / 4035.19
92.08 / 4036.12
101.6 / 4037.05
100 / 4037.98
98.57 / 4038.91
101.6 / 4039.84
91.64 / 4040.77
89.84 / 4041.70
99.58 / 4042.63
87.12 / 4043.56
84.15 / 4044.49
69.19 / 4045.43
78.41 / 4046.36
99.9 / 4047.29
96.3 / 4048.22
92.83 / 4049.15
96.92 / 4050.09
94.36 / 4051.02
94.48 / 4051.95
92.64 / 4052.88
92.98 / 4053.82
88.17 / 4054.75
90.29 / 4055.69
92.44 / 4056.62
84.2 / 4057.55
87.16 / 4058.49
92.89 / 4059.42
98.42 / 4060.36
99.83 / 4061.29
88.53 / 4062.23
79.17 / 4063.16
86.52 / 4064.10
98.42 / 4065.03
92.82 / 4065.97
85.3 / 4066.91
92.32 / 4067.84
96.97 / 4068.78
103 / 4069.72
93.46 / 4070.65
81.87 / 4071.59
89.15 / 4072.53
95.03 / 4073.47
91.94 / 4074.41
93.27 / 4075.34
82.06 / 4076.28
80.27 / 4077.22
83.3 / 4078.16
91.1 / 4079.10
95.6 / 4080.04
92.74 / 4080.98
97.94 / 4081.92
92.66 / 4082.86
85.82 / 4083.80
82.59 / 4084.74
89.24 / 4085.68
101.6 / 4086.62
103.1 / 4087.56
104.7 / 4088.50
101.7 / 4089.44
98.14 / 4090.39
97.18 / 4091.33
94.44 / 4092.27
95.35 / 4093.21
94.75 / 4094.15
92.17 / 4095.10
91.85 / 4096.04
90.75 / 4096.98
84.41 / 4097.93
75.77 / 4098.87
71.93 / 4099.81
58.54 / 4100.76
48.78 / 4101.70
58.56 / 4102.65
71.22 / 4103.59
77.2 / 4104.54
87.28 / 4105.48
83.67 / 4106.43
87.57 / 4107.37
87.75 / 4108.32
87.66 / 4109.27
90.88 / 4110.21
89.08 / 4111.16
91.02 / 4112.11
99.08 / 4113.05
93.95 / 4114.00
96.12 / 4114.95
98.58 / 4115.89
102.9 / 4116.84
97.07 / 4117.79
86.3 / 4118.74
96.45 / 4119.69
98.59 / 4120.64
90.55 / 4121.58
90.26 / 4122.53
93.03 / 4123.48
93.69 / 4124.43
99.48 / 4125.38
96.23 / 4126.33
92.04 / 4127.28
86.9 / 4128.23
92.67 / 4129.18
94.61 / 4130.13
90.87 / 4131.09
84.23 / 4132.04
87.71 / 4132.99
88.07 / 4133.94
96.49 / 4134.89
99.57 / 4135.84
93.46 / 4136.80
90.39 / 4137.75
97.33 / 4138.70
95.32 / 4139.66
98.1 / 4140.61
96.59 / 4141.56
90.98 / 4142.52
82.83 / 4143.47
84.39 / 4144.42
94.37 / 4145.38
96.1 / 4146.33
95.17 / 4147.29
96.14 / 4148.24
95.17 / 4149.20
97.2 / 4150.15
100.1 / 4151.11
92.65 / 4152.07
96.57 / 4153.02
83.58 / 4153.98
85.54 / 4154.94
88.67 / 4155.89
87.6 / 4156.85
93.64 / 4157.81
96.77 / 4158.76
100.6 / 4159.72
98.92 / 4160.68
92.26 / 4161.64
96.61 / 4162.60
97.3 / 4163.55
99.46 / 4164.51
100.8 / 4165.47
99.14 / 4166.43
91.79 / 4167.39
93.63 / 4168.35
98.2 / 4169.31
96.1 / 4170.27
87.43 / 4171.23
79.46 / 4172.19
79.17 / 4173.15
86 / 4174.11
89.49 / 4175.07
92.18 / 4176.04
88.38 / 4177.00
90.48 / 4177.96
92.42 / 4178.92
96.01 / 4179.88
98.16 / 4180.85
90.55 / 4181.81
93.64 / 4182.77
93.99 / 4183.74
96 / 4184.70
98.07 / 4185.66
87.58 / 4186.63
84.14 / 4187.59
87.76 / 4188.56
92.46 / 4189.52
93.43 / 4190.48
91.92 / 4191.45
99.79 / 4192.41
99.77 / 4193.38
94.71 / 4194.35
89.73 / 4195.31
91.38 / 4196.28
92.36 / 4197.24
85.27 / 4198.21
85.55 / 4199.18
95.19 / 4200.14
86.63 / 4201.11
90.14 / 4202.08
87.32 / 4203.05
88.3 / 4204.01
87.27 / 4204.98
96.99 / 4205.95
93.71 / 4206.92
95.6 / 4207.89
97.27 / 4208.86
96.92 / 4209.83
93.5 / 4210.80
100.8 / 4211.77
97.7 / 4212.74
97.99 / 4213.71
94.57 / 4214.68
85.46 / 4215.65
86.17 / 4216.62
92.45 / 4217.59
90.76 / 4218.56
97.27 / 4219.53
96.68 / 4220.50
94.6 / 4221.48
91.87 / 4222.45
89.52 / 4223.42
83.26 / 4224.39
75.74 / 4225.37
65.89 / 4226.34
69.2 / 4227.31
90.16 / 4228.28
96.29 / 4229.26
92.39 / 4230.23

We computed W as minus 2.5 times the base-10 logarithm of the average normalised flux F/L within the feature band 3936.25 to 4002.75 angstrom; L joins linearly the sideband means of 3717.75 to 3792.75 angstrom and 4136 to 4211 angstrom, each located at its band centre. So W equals 0.12 mag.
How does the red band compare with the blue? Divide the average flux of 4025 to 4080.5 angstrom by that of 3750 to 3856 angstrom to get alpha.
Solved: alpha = 1.26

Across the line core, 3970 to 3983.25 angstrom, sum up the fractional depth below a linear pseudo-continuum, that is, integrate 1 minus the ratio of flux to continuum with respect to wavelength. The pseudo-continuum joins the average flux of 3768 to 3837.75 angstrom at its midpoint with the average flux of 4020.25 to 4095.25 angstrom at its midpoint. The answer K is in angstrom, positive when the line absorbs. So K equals 2.6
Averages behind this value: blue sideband 71.2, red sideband 92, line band 68.5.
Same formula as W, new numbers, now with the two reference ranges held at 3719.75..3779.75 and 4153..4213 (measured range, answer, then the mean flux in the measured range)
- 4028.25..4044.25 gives -0.108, 91.6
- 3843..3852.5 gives -0.201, 85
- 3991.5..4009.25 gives -0.123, 90.2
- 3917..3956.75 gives 0.224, 62.2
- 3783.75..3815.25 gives -0.110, 74.7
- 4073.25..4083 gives -0.058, 90.4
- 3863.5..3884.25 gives -0.076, 77.6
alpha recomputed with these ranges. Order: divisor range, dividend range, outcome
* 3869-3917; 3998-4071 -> 1.24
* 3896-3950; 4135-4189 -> 1.39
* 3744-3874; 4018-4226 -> 1.28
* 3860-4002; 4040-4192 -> 1.29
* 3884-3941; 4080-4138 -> 1.39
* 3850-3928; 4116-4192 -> 1.23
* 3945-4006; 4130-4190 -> 1.24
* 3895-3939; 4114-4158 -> 1.42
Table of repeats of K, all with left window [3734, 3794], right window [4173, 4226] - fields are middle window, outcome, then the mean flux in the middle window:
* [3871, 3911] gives 1.4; 72.6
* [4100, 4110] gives 1.3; 75.2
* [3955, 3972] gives 5.7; 52.4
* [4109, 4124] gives -1.1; 94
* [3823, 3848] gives 3.3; 62.7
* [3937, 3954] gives 1.7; 70.4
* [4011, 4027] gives -2.1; 92.8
